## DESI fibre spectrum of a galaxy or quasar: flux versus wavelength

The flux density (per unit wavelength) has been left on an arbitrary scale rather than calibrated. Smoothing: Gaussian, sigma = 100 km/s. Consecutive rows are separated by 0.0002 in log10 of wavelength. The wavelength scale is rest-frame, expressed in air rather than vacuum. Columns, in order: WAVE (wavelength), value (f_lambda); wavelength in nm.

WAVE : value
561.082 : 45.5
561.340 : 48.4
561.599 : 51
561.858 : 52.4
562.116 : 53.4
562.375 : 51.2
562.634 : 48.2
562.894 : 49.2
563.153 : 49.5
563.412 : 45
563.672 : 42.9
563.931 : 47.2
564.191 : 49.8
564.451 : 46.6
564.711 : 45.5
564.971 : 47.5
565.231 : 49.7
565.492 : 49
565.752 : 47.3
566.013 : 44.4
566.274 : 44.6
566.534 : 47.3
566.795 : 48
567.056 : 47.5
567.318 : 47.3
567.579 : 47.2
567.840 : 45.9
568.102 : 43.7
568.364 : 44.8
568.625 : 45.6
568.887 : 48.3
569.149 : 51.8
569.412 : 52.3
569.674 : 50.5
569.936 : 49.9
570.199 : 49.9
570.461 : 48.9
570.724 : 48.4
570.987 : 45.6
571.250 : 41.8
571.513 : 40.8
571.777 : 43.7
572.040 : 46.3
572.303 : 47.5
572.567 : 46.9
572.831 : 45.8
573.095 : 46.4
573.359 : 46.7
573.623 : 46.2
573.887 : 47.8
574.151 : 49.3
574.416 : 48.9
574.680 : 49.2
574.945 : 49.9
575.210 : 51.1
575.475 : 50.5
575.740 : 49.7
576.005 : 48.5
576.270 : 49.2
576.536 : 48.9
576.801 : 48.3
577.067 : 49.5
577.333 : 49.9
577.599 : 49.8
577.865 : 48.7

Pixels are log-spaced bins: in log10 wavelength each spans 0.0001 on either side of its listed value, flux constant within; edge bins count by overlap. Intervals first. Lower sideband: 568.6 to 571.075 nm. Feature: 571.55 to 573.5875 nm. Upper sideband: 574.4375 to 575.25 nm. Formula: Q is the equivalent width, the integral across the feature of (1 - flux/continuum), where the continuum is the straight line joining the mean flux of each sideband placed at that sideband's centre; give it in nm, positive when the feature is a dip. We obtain 0.15 nm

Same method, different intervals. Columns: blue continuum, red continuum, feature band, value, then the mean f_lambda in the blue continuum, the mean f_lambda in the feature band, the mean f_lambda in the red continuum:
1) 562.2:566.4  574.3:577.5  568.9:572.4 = 0.07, 47.4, 47.5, 49.5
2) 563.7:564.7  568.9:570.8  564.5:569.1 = 0.16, 47.1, 46.8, 50.2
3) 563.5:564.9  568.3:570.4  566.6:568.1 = 0.04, 46.4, 46.9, 49.3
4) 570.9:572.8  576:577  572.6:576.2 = -0.11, 44.7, 48.4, 48.8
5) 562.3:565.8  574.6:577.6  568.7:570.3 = -0.06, 47.7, 50.3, 49.5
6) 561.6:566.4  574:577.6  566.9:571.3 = 0.08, 48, 47.7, 49.5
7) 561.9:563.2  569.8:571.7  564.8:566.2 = 0.05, 50.5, 47.4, 46.4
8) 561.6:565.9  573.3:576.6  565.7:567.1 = 0.06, 48.5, 46.4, 49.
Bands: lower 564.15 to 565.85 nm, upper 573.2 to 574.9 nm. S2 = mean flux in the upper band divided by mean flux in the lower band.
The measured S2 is 1.01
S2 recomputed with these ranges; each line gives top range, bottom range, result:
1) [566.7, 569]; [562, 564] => 0.96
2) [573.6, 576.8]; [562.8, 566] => 1.04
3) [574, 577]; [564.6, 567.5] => 1.05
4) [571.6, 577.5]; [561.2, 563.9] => 0.98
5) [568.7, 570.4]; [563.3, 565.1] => 1.08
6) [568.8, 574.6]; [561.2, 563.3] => 0.94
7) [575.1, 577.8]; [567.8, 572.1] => 1.05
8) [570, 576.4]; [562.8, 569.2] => 1.01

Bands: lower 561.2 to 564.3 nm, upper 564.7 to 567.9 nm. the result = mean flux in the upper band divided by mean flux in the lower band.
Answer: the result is 0.96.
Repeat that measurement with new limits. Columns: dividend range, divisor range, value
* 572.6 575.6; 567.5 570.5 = 1.00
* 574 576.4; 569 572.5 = 1.04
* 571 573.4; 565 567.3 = 0.95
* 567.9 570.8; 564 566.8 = 1.03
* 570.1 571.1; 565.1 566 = 1.00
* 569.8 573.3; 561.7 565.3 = 0.96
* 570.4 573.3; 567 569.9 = 0.95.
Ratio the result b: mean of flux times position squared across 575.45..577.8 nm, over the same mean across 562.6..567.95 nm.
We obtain 1.09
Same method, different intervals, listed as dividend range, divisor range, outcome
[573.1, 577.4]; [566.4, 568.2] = 1.08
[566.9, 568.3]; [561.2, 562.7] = 0.93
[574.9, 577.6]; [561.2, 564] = 1.06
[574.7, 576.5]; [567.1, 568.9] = 1.11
